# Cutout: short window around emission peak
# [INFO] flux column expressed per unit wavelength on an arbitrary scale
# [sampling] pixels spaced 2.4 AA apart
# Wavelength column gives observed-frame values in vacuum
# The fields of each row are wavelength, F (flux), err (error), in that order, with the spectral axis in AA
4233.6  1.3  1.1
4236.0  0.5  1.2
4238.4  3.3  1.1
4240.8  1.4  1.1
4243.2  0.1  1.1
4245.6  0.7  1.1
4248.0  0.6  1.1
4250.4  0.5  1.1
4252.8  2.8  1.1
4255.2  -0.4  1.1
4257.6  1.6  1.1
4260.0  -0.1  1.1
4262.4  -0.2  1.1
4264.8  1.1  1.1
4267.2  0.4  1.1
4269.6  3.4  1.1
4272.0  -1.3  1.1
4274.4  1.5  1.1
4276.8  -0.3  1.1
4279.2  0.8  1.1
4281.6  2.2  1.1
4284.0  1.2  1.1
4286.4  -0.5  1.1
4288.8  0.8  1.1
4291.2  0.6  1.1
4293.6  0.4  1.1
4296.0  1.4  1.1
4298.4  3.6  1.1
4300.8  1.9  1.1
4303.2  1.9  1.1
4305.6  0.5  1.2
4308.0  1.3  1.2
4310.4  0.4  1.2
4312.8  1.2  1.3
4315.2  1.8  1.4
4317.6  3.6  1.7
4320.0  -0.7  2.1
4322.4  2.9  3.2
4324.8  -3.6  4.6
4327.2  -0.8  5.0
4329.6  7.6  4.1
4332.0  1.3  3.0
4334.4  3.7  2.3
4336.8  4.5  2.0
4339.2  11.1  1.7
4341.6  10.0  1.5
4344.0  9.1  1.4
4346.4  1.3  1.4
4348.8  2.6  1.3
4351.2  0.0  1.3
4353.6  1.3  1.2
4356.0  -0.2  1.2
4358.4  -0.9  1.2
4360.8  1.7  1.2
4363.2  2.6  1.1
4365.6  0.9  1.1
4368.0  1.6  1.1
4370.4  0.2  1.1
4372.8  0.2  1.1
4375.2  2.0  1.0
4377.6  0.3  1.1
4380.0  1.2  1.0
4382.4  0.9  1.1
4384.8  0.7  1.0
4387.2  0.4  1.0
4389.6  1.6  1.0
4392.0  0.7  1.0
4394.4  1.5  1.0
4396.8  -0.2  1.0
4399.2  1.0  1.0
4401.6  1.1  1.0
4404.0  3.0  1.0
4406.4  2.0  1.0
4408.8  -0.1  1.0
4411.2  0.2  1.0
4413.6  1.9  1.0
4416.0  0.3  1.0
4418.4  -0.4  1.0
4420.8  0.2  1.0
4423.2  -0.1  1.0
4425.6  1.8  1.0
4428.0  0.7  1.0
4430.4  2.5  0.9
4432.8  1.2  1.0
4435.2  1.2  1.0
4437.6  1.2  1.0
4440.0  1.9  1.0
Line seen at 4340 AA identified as [O II]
